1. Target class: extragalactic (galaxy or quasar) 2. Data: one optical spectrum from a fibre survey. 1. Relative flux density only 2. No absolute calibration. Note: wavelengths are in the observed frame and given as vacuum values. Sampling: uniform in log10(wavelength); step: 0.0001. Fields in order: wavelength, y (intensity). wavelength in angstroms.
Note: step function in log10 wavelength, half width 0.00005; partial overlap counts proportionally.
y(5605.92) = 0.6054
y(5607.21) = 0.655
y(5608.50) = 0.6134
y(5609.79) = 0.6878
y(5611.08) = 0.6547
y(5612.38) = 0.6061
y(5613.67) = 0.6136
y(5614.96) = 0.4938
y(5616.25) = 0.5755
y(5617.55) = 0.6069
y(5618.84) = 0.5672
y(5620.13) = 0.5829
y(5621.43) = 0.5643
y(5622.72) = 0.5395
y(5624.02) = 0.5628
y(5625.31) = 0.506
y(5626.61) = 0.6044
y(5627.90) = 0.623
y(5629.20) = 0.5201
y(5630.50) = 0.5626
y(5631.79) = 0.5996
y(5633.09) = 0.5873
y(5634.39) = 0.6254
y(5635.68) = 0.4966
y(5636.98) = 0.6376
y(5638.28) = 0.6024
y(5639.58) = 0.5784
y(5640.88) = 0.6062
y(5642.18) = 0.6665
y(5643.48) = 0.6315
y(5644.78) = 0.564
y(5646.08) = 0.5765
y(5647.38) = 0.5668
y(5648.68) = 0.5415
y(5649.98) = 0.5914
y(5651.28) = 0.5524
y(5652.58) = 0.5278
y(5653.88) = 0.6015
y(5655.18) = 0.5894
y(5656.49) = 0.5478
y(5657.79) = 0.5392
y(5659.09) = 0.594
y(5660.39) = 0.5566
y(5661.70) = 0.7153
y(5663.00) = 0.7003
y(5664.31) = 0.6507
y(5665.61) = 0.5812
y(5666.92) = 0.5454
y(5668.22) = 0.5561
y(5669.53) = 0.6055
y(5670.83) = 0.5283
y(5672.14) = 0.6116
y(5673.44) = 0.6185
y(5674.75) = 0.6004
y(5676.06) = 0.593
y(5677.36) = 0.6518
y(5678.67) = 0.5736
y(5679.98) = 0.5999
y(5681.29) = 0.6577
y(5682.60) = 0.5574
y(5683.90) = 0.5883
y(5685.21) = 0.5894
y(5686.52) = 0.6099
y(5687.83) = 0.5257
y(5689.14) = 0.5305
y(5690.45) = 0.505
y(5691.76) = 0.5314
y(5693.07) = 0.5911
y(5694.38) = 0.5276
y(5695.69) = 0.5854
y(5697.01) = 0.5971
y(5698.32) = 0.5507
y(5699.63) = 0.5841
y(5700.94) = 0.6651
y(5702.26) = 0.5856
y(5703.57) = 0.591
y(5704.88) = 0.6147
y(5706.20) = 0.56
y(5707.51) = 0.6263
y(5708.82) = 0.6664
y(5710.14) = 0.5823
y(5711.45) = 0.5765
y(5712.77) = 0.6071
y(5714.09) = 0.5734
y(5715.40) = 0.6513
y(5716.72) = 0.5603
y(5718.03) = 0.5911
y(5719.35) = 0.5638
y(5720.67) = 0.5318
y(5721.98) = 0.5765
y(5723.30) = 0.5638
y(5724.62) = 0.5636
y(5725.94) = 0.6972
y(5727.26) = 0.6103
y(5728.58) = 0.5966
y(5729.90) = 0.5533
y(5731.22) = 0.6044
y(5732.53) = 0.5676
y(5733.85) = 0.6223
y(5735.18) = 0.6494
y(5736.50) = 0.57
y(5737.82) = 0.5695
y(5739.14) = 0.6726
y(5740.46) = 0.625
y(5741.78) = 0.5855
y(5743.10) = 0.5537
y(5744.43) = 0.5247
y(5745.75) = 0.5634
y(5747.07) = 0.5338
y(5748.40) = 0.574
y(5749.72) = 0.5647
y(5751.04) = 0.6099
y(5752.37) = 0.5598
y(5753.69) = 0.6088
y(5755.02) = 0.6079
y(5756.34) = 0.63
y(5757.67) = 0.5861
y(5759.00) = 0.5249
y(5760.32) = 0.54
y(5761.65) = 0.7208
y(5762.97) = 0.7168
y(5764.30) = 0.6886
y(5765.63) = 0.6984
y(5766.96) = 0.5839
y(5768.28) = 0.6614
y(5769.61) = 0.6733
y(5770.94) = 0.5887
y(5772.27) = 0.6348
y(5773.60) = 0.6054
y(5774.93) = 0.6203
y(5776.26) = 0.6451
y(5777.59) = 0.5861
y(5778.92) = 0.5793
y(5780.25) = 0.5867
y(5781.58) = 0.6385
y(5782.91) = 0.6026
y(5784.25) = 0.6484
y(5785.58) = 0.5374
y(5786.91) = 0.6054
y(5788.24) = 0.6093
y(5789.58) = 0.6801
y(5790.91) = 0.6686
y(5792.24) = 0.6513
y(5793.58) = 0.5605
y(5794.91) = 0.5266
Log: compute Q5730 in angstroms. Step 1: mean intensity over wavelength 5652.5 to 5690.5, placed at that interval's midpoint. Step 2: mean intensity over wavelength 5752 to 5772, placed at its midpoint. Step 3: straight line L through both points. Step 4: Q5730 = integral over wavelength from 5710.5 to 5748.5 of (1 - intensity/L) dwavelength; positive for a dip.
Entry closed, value 1.6 angstroms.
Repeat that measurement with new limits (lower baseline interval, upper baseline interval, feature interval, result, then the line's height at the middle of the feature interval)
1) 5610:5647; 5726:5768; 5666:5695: 0.8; 0.593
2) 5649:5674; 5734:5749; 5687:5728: 0.2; 0.587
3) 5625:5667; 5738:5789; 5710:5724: 0.5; 0.6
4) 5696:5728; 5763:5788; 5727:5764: 0.9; 0.61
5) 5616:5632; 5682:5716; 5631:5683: -1.6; 0.576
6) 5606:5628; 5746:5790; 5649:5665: 0.0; 0.597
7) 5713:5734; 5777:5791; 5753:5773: -0.9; 0.603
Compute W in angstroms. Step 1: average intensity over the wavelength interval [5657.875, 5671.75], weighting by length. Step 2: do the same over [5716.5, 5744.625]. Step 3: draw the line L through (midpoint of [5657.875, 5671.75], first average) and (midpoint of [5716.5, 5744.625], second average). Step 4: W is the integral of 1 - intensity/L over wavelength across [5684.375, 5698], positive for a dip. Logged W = 0.8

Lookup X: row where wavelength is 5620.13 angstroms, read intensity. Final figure 0.5829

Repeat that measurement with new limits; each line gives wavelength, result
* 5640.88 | 0.6062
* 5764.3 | 0.6886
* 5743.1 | 0.5537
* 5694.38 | 0.5276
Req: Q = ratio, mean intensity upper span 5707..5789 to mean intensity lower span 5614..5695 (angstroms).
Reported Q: 1.04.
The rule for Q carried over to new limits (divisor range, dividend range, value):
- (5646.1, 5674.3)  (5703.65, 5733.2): 1.01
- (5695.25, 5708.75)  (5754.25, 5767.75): 1.05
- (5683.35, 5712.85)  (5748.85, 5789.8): 1.06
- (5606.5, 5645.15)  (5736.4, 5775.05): 1.03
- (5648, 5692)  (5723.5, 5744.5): 1.02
